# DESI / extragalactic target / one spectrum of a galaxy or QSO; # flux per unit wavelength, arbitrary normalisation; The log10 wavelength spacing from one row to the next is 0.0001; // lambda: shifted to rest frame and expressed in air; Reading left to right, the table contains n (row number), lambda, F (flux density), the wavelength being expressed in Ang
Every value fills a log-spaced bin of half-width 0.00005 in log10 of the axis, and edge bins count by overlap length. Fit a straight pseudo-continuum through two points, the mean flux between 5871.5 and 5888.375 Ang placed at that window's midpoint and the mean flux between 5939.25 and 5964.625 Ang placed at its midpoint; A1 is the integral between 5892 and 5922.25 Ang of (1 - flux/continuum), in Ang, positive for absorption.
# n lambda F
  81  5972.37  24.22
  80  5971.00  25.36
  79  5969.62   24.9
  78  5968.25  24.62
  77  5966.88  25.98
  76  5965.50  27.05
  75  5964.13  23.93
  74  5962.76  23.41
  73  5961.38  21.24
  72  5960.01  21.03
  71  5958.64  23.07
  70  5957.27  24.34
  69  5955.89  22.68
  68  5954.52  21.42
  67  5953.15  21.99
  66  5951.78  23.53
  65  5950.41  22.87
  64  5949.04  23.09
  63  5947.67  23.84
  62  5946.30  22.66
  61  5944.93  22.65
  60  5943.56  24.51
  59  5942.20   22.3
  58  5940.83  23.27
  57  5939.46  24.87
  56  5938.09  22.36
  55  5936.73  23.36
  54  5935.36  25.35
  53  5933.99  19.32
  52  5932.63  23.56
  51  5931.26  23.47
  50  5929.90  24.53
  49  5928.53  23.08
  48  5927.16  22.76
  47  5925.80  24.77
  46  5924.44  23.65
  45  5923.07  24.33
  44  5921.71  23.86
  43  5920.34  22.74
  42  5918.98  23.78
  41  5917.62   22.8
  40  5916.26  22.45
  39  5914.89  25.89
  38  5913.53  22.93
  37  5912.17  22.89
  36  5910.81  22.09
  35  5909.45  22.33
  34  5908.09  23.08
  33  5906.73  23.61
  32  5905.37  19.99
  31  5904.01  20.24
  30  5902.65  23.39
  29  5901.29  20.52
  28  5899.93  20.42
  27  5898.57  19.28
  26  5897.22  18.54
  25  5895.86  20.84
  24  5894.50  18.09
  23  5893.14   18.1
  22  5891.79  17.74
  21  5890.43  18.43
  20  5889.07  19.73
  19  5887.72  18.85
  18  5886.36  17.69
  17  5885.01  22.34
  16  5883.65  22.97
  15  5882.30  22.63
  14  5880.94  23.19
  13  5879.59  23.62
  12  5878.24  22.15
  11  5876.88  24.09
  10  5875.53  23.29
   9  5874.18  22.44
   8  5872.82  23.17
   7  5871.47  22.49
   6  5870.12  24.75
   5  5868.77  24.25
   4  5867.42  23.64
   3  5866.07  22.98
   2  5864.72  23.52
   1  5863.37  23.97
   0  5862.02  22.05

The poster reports 1.1 Ang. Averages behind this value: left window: 22.2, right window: 22.9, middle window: 21.7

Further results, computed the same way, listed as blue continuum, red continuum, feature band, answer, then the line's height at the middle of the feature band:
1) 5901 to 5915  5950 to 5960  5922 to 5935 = -0.5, 22.5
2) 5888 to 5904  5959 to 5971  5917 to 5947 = -2.0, 21.9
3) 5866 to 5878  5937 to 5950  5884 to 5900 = 2.9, 23.4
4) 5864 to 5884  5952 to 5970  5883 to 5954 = 3.8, 23.4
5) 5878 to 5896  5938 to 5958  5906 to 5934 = -1.9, 21.9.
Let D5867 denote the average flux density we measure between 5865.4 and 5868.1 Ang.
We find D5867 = 23.3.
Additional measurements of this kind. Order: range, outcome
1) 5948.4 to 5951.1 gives 23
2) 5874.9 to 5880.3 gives 23.3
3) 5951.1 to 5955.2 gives 22.3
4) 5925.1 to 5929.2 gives 23.6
